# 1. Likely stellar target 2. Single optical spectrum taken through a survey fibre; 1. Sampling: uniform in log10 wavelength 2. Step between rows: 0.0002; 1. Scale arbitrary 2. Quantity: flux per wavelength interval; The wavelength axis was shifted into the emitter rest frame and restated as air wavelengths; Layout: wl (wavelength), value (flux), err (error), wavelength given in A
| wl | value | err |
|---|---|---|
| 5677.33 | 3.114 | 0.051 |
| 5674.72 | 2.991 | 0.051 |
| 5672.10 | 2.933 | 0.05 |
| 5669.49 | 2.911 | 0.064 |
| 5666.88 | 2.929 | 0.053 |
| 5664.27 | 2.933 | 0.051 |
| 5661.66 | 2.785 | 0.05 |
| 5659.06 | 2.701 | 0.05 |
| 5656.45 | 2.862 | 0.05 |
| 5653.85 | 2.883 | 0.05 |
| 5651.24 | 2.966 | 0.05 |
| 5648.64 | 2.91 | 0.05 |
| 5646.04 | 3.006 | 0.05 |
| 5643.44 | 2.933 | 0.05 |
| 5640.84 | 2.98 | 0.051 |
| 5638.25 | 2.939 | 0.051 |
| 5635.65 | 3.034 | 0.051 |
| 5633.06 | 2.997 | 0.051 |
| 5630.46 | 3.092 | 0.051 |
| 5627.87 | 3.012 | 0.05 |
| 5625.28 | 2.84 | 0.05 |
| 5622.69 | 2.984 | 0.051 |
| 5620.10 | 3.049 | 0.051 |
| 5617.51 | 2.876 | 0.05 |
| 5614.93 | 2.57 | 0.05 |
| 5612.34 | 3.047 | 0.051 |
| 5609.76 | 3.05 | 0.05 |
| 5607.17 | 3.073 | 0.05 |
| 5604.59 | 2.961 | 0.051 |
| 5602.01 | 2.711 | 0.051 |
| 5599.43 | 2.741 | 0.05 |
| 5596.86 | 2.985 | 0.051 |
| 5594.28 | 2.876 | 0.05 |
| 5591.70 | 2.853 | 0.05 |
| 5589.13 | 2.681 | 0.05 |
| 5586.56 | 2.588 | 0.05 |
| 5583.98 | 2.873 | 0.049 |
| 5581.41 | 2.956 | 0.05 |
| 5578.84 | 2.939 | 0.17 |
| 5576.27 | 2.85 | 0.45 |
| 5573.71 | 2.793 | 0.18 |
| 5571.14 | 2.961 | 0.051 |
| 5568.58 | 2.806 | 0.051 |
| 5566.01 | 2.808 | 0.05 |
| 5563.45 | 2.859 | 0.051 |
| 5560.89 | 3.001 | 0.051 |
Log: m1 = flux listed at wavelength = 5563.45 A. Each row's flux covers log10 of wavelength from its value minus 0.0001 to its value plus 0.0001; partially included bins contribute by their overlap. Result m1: 2.859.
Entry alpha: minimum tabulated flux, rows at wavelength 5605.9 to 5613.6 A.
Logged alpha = 3.047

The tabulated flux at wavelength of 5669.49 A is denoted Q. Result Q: 2.911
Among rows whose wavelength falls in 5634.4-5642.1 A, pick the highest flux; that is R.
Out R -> 3.034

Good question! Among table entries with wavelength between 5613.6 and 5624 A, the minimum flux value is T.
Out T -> 2.57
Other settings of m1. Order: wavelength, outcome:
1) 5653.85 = 2.883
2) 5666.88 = 2.929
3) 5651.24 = 2.966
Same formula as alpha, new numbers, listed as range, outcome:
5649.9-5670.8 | 2.701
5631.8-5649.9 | 2.91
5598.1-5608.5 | 2.711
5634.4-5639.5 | 2.939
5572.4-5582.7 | 2.793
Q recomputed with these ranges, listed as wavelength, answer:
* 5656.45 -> 2.862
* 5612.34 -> 3.047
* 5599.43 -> 2.741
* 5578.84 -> 2.939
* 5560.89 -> 3.001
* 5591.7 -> 2.853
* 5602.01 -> 2.711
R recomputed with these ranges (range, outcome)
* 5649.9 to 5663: 2.966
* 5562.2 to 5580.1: 2.961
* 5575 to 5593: 2.956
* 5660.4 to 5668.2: 2.933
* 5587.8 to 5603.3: 2.985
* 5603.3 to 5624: 3.073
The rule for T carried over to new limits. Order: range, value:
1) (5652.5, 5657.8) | 2.862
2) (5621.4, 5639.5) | 2.84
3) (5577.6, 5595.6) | 2.588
